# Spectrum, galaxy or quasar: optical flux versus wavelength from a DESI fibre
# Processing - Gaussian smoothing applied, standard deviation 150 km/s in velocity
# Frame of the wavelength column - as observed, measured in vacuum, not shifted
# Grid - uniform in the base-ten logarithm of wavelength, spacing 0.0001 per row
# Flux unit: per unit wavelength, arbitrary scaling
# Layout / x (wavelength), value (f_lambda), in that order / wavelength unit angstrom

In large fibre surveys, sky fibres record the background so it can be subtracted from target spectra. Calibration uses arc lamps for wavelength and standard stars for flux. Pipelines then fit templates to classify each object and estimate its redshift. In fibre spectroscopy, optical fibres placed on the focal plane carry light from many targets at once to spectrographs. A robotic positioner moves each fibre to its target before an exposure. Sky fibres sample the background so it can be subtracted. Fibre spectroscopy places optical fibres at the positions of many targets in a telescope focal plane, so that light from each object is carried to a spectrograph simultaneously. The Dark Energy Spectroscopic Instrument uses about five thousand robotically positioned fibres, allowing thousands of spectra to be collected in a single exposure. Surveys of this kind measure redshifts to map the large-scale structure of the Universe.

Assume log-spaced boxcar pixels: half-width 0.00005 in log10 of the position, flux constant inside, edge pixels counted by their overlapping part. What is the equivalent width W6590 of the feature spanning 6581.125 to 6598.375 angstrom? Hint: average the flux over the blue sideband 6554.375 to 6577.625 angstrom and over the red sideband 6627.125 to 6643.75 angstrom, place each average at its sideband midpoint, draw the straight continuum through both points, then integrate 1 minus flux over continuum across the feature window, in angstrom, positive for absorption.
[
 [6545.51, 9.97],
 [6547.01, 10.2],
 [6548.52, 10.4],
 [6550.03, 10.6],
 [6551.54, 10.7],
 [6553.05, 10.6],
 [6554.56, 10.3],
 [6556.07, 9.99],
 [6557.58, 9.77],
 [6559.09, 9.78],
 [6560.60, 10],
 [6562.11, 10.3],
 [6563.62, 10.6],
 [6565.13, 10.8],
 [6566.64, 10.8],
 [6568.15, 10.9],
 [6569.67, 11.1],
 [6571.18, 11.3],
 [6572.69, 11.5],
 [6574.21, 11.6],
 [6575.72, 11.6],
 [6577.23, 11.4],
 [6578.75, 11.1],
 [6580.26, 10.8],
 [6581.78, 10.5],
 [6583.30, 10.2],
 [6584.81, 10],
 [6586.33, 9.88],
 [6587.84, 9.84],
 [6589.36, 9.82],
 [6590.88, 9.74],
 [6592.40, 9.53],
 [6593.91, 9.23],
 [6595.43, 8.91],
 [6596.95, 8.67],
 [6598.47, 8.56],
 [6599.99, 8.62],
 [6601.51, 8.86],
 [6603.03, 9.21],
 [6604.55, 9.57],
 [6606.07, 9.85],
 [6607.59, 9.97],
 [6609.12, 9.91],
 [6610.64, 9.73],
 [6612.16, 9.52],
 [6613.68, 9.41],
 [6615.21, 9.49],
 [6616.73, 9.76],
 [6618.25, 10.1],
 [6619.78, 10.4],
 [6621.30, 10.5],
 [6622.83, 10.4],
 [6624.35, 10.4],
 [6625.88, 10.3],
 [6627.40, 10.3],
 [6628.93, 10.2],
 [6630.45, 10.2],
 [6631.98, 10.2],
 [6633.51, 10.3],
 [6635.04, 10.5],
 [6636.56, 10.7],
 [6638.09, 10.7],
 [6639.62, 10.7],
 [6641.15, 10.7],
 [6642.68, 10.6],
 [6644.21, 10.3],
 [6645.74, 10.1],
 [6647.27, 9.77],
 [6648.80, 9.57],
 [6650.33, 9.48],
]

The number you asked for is 1.7 angstrom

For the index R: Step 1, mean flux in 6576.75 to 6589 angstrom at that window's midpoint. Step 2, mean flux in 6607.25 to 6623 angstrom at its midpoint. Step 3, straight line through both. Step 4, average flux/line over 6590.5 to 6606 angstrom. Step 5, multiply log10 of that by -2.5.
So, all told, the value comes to 0.12 mag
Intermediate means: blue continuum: 10.4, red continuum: 9.9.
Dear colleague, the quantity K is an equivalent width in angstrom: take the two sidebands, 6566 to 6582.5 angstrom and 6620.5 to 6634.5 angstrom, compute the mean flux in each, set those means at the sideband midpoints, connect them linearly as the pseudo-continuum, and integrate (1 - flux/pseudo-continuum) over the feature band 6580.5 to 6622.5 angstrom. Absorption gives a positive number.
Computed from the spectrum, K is 4.20 angstrom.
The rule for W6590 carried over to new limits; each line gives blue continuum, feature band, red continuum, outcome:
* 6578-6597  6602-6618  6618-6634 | 0.8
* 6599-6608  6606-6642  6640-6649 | -1.5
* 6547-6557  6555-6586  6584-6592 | -1.8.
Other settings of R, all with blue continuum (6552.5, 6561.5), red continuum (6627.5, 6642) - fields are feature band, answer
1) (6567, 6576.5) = -0.119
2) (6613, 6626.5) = 0.032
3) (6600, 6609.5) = 0.092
